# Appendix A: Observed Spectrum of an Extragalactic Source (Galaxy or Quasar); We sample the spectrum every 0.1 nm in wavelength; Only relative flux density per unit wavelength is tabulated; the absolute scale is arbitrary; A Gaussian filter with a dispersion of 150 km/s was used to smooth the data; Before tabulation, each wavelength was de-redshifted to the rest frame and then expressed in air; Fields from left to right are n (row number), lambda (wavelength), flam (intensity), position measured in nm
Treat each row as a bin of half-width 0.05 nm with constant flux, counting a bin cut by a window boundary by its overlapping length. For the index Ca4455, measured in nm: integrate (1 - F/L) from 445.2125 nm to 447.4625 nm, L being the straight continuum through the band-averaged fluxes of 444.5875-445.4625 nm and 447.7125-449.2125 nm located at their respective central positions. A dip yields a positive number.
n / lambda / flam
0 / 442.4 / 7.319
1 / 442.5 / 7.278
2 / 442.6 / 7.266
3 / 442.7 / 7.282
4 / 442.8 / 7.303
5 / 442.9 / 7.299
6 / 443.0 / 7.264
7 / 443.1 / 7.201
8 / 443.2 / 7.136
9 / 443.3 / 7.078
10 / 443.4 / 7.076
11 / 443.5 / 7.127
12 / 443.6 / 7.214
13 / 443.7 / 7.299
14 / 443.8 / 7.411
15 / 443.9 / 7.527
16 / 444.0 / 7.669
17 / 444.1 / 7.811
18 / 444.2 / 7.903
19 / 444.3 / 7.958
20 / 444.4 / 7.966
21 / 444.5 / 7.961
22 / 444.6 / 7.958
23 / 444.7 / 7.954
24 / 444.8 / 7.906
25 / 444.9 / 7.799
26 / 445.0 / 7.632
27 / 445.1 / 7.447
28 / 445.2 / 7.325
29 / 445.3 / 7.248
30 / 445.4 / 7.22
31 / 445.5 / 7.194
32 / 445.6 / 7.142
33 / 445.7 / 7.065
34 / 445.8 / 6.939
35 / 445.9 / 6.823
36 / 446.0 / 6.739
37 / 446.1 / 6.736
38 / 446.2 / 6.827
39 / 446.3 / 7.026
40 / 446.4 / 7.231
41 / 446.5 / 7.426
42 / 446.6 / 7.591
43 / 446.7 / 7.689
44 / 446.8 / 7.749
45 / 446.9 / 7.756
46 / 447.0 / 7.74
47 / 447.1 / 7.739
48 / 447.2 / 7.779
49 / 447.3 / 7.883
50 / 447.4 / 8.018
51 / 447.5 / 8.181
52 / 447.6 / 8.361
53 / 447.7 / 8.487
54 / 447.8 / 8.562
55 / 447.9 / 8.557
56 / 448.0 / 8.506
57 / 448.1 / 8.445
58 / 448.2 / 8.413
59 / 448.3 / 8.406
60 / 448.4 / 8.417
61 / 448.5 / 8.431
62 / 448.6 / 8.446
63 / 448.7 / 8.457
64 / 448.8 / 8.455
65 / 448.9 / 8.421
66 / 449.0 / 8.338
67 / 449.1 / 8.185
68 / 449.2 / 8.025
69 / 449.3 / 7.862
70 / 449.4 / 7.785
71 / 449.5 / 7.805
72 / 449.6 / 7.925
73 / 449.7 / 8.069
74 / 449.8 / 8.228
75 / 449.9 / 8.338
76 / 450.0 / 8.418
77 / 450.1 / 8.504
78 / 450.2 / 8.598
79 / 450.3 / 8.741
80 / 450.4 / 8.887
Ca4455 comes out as 0.16 nm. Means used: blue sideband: 7.59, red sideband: 8.42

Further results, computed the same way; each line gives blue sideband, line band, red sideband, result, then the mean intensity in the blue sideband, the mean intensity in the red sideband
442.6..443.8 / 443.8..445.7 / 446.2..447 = -0.08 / 7.22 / 7.47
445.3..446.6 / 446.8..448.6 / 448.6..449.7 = -0.13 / 7.06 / 8.14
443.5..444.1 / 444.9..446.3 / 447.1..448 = 0.12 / 7.43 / 8.22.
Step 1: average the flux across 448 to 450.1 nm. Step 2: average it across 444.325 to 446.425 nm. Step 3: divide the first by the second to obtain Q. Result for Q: 1.12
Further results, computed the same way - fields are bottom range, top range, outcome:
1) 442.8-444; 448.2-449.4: 1.14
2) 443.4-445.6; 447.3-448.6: 1.11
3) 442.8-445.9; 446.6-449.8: 1.09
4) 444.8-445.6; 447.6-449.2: 1.13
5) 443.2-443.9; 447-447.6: 1.10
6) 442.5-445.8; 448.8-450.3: 1.10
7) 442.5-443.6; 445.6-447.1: 1.01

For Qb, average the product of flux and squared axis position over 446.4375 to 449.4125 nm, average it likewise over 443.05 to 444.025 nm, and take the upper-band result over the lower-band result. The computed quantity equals 1.1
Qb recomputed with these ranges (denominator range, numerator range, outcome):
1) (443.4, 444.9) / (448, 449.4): 1.11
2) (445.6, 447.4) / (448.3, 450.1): 1.13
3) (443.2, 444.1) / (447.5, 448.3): 1.18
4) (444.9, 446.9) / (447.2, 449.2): 1.16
